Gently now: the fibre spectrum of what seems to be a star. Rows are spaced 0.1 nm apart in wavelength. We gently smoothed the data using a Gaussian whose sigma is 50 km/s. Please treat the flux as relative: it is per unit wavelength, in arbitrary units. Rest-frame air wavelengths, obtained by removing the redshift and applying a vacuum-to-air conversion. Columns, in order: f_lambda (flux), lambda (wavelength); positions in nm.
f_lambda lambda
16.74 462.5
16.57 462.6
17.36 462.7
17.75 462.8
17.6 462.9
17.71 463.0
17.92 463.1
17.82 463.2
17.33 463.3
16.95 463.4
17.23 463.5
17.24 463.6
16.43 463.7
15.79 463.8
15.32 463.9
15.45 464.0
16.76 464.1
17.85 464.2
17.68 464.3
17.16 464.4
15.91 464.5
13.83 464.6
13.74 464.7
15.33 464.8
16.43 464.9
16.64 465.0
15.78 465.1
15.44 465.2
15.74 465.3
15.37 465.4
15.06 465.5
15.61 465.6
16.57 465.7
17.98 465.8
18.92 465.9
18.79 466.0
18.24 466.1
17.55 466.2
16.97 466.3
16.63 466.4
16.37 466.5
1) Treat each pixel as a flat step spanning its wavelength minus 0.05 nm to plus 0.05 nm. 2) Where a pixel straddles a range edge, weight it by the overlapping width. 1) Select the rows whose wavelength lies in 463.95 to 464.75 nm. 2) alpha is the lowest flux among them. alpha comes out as 13.74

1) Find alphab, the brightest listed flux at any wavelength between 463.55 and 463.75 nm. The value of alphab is 17.24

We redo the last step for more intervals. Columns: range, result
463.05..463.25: 17.92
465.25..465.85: 17.98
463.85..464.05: 15.45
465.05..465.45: 15.78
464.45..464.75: 15.91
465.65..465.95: 18.92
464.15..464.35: 17.85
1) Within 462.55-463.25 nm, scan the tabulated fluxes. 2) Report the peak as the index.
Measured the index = 17.92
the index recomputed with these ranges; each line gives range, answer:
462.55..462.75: 17.36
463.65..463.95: 16.43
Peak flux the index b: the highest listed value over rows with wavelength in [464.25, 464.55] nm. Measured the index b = 17.68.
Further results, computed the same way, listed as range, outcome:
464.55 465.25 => 16.64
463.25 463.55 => 17.33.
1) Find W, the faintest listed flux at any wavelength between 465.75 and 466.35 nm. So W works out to 16.97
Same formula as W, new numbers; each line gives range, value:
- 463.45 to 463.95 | 15.32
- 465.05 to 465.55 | 15.06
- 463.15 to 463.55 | 16.95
